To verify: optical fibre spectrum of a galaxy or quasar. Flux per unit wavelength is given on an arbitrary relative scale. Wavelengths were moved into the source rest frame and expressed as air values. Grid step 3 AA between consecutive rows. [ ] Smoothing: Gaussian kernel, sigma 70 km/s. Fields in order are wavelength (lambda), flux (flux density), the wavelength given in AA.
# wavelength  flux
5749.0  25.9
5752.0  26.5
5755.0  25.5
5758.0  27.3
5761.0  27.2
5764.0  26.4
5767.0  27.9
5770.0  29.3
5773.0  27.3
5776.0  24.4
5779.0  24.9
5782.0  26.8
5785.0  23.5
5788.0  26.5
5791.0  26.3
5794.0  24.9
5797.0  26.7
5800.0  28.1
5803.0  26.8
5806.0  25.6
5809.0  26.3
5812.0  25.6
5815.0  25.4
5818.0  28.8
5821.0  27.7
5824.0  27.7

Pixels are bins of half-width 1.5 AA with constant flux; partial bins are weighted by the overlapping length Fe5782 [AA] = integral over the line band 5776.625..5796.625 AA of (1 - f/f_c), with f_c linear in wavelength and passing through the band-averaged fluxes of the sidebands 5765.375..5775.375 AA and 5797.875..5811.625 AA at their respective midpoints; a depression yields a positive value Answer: 1.3 AA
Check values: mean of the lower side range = 27.8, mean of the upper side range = 26.6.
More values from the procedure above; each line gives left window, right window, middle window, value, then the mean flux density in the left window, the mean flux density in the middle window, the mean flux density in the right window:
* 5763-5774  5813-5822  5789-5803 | 0.5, 27.8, 26.5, 27.2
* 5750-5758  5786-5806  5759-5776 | -0.7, 26.2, 27.3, 26.4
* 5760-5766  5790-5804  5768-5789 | 0.5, 26.9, 26.1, 26.6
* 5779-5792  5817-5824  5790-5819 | 0.6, 25.7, 26.4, 28.1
